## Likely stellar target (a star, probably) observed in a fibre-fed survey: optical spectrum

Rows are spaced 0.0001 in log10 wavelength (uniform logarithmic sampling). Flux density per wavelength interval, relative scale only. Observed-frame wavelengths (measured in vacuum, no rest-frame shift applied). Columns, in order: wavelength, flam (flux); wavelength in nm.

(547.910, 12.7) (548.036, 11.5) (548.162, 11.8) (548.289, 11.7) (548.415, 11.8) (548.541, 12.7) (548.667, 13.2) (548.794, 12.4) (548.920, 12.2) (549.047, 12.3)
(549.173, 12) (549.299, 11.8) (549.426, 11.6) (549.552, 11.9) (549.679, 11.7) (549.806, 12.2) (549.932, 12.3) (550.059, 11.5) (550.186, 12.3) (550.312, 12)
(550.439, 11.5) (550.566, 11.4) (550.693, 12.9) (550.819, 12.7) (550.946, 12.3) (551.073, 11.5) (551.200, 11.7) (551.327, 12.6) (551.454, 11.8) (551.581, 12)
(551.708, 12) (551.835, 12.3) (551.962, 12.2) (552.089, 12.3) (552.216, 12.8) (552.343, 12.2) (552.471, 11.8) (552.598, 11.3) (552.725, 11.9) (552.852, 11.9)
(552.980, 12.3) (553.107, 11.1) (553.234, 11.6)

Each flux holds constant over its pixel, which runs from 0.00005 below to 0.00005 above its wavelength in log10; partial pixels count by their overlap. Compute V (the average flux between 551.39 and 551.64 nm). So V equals 11.9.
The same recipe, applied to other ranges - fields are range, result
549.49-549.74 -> 11.8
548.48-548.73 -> 13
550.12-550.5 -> 11.9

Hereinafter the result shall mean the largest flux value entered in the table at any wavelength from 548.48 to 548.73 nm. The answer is 13.2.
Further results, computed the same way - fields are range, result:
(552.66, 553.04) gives 12.3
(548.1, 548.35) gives 11.8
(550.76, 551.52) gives 12.7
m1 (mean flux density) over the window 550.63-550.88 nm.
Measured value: 12.8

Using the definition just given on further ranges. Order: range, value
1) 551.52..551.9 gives 12.1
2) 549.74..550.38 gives 12.1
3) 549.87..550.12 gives 11.9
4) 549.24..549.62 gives 11.8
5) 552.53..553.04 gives 11.8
